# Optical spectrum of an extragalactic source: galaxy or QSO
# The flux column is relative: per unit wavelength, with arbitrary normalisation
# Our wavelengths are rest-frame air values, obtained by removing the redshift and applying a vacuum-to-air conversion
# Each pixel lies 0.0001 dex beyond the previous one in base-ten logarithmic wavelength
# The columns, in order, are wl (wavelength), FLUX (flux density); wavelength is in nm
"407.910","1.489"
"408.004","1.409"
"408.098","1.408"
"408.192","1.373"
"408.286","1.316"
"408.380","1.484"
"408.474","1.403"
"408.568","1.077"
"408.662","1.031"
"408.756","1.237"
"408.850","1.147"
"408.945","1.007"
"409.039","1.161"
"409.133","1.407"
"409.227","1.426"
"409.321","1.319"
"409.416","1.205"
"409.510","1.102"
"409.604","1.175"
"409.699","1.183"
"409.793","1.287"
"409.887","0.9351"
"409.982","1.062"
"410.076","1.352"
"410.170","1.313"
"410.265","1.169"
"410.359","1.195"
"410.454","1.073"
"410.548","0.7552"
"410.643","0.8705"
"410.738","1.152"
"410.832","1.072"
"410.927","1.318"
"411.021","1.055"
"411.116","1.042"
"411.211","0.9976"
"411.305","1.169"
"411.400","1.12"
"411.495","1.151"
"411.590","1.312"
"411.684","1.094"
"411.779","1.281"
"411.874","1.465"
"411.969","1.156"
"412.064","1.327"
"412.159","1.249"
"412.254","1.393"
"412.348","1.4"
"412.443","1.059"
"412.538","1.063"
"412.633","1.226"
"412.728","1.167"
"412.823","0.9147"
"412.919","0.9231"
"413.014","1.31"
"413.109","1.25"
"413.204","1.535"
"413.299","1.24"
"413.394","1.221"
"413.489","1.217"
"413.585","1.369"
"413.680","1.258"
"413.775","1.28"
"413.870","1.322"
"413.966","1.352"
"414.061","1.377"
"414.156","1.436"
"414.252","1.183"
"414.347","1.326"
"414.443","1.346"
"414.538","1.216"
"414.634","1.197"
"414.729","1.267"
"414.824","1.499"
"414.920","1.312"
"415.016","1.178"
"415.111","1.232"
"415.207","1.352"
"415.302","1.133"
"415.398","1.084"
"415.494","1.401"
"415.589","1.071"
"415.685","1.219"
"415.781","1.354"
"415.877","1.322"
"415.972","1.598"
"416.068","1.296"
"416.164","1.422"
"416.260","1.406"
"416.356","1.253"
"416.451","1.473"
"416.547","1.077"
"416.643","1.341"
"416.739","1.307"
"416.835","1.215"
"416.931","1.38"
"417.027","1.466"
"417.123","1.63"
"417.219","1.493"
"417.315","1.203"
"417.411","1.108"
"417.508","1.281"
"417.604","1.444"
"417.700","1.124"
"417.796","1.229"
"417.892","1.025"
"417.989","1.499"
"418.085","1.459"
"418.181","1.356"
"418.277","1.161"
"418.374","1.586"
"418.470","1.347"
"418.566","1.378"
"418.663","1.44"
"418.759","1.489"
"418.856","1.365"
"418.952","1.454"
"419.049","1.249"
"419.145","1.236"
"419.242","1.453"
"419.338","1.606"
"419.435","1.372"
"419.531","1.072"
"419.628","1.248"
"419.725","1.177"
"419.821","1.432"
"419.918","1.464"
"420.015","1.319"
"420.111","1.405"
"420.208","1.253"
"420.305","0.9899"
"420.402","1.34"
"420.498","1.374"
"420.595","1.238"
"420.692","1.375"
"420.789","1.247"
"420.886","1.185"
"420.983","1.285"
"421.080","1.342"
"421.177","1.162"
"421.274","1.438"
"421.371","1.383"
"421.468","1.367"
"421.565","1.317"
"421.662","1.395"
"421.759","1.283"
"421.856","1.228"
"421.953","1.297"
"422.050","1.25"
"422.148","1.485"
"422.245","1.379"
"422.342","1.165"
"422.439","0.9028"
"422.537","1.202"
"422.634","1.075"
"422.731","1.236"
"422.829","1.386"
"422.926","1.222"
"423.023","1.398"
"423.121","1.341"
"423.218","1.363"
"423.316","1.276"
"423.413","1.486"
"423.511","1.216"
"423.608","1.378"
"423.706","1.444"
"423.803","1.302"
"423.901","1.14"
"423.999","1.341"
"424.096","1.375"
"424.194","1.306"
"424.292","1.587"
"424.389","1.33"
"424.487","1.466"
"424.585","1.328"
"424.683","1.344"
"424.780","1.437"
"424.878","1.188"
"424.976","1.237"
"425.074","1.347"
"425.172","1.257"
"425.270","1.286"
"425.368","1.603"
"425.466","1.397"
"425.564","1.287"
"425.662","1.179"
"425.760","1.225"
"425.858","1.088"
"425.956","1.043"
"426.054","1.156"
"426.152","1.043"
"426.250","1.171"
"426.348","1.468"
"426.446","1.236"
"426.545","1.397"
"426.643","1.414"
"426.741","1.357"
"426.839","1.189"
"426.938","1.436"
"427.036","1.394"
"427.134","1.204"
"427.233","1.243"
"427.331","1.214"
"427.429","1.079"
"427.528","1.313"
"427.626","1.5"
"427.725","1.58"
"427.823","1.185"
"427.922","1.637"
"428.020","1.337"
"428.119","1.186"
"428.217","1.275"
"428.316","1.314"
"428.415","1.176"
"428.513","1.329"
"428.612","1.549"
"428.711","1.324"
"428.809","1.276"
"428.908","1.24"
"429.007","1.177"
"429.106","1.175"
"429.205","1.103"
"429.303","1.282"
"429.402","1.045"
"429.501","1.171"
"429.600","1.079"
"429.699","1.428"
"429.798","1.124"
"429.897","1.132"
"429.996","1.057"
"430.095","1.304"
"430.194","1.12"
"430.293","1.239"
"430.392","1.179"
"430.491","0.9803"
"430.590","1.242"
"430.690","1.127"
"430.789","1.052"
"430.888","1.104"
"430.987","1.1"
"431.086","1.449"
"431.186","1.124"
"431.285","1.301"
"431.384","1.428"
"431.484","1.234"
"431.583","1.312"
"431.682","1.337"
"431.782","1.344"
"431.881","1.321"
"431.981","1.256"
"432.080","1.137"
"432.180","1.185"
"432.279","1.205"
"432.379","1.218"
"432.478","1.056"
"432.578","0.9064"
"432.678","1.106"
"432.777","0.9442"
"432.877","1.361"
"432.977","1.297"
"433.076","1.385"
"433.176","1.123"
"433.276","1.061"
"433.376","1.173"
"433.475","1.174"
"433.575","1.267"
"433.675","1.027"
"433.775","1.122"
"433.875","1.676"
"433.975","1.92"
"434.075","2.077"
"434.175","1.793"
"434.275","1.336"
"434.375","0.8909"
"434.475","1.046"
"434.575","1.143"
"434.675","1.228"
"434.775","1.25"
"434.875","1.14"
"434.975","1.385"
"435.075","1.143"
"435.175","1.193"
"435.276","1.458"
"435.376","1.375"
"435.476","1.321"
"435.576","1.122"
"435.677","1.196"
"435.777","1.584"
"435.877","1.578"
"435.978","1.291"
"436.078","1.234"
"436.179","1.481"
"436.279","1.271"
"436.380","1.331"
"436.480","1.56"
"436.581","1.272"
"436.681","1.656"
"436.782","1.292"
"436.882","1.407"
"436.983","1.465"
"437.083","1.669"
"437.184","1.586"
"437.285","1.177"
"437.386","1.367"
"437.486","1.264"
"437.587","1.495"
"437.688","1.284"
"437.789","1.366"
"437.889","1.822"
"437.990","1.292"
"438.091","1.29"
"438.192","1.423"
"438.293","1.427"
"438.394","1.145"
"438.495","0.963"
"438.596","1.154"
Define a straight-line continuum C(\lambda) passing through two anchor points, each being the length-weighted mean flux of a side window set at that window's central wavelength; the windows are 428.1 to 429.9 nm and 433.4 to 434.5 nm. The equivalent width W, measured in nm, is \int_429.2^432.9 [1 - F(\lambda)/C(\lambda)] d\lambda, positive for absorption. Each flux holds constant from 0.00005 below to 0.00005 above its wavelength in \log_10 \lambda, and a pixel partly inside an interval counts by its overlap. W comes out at 0.32 nm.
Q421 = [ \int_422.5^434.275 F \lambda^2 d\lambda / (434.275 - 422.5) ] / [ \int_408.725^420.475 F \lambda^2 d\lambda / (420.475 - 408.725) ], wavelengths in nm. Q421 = 1.1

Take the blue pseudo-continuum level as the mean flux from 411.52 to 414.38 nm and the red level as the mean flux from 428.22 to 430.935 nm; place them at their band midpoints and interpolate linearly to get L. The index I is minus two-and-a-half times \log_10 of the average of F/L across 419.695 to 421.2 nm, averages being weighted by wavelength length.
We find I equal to -0.05 mag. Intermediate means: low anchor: 1.26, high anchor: 1.2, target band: 1.29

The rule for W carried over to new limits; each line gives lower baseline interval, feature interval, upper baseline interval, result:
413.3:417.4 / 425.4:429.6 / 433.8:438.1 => 0.265 nm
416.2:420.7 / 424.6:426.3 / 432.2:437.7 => 0.091 nm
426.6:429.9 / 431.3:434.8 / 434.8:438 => 0.184 nm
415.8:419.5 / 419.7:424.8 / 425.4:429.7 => 0.019 nm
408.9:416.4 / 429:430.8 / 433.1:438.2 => 0.221 nm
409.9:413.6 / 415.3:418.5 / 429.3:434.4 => -0.340 nm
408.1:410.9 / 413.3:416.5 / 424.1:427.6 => -0.206 nm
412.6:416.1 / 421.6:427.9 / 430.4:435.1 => -0.221 nm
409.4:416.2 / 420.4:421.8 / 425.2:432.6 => -0.091 nm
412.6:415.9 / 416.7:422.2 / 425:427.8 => -0.245 nm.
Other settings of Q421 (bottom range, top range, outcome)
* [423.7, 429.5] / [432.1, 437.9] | 1.06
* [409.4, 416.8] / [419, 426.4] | 1.11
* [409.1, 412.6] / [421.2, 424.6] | 1.18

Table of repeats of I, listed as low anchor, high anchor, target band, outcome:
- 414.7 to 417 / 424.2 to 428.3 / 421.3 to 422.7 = 0.03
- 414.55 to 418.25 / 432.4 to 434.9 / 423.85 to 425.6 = -0.05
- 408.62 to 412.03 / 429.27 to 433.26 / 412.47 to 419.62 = -0.12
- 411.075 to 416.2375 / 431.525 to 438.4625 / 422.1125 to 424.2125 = -0.01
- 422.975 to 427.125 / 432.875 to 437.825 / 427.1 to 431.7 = 0.07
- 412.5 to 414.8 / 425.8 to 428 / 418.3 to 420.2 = -0.08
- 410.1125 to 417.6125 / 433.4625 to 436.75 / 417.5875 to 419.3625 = -0.07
